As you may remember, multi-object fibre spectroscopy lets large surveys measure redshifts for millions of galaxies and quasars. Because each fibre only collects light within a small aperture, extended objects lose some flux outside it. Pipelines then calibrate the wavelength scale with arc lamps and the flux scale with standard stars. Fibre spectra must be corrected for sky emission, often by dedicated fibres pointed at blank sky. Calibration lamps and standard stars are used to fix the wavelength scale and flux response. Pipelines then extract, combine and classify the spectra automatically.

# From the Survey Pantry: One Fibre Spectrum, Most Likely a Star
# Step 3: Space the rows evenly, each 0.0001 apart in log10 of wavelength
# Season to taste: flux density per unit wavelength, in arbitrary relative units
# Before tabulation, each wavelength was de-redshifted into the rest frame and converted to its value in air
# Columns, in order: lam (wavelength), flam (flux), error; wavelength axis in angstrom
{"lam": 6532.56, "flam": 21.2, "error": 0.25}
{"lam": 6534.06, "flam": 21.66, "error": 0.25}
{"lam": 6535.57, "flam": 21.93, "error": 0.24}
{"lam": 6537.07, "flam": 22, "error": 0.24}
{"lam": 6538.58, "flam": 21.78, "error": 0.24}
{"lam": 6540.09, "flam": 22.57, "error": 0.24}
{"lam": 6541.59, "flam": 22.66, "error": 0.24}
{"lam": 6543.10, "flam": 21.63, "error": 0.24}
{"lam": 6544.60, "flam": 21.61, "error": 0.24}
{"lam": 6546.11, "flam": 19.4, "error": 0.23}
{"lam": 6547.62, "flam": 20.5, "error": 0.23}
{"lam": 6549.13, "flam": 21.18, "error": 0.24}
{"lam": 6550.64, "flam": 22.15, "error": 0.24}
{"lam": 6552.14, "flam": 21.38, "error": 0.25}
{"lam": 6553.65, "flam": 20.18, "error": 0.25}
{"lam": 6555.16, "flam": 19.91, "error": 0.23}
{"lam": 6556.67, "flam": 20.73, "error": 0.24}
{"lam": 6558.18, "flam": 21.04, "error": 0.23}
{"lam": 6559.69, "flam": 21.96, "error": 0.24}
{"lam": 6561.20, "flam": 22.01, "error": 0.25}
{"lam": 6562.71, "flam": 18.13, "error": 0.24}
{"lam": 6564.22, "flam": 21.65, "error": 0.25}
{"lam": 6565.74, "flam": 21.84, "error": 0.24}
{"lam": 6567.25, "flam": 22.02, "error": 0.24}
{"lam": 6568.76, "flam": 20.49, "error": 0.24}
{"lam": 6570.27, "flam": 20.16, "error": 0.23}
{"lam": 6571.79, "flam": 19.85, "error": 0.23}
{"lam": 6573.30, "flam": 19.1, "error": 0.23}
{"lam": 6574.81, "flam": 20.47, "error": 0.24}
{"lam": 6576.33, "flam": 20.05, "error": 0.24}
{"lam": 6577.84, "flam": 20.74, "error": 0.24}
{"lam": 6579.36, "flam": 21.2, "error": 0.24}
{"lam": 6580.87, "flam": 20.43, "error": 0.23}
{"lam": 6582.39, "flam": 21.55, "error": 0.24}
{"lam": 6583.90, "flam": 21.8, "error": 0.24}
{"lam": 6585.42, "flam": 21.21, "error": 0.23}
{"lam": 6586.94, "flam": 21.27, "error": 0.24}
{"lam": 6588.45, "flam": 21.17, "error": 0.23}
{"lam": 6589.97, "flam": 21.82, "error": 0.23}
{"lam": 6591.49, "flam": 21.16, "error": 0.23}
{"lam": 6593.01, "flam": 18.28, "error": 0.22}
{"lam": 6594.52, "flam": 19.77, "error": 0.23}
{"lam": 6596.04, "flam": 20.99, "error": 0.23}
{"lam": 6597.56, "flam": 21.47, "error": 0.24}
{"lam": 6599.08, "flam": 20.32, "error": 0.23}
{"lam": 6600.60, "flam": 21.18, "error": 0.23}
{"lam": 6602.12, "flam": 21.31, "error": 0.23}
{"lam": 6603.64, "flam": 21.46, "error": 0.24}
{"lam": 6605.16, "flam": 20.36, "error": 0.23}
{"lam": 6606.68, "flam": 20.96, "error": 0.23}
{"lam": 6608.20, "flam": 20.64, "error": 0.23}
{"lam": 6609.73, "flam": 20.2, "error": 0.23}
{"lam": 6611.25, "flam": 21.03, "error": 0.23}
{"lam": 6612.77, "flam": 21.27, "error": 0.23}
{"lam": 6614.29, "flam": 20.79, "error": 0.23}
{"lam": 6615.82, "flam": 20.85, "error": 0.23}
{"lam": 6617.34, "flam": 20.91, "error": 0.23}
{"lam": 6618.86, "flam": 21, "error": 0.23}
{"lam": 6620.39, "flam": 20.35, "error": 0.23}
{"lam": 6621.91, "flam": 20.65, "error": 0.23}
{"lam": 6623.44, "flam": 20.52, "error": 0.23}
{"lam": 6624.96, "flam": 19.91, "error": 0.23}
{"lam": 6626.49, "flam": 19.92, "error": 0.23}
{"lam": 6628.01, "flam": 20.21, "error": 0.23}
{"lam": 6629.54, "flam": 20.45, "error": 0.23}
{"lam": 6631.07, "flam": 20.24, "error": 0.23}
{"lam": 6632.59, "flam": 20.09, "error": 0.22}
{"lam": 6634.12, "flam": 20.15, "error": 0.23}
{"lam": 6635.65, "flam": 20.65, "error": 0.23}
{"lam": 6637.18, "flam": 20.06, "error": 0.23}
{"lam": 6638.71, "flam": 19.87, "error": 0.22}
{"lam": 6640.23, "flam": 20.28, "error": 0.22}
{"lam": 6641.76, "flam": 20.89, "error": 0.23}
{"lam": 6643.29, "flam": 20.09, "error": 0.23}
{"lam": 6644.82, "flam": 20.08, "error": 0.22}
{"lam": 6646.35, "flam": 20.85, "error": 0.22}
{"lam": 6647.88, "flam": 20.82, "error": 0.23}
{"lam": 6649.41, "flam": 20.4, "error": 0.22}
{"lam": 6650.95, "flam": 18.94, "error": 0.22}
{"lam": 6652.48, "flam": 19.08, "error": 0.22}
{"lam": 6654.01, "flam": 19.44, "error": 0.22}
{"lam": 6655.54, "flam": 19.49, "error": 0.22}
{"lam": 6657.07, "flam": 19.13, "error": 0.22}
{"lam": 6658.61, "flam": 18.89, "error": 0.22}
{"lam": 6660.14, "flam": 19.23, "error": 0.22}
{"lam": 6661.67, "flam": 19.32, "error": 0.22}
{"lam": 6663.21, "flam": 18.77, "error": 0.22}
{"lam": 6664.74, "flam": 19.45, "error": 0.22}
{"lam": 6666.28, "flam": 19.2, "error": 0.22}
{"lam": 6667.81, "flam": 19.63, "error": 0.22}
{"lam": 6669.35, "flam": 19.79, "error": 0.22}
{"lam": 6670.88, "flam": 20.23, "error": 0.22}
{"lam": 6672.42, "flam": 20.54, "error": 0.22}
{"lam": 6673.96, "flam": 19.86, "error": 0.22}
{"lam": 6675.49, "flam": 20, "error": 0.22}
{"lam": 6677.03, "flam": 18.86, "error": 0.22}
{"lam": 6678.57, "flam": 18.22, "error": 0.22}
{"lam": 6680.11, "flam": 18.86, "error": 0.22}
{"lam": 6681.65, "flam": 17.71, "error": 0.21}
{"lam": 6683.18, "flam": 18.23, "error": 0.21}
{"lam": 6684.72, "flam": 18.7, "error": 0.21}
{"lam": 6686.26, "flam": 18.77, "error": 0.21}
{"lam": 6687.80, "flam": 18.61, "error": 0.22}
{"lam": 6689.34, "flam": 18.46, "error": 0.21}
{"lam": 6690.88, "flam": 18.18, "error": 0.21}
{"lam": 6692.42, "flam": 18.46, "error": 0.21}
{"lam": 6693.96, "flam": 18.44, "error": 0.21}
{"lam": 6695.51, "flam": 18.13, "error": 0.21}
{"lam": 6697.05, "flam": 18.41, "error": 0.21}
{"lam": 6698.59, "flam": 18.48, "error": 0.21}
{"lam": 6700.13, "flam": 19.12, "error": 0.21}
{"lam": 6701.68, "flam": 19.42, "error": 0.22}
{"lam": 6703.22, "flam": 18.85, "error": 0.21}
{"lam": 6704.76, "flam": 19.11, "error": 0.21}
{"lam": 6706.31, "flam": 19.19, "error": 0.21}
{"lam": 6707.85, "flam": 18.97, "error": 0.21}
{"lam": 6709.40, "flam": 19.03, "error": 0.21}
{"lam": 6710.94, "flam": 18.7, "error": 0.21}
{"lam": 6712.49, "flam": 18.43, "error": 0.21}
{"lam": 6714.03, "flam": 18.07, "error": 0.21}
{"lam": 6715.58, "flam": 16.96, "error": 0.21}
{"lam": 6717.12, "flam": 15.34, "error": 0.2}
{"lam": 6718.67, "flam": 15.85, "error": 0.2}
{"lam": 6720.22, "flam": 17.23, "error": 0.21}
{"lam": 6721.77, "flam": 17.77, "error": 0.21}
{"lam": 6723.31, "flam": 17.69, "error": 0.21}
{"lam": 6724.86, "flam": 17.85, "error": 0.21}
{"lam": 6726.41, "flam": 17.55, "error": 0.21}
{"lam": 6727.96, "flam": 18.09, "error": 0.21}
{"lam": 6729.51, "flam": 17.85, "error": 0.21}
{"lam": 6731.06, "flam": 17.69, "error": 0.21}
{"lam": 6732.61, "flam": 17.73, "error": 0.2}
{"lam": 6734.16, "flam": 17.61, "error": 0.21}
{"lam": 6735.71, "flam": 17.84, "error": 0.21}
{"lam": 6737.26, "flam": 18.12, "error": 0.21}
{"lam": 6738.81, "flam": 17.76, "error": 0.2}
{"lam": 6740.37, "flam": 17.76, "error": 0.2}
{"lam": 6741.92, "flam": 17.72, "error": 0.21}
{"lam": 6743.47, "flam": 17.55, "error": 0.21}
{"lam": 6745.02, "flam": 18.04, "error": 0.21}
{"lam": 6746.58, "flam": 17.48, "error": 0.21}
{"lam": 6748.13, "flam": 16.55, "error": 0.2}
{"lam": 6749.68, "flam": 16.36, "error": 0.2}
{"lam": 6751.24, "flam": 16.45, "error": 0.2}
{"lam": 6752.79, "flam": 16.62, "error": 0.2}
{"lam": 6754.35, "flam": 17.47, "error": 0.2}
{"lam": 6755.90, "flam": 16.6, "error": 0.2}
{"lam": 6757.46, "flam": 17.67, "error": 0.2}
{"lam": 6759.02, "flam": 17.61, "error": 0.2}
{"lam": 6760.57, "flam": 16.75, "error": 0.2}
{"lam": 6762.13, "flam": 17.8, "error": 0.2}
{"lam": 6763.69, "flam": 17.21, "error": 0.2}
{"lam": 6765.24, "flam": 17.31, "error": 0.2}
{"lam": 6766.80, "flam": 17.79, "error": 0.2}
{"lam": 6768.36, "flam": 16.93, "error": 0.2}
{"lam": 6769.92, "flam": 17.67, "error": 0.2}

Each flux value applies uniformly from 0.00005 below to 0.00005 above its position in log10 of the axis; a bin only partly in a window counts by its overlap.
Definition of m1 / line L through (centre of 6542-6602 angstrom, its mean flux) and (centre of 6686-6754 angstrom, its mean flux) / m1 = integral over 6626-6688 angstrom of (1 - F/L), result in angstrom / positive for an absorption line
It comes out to -1.5 angstrom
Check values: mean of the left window 20.8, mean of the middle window 19.6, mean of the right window 17.9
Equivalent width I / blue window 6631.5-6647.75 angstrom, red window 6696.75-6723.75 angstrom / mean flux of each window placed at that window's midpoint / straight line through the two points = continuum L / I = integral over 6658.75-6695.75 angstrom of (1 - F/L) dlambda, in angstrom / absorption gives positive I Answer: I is 0.3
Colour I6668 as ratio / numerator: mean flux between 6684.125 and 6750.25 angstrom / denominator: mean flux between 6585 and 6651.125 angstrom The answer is 0.87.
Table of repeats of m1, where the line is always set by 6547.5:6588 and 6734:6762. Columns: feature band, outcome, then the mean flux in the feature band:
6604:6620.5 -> -0.66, 20.8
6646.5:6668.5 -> -0.40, 19.5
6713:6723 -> 0.54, 17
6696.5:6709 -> -0.51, 19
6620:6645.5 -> -0.87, 20.3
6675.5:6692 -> 0.05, 18.5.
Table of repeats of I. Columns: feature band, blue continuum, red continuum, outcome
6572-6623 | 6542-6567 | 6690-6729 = -1.4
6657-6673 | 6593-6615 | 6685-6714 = 0.0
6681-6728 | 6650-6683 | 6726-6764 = 0.5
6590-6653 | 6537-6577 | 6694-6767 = -2.3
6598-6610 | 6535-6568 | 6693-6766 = -0.4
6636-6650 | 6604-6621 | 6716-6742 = -0.3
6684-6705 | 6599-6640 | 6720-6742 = 0.0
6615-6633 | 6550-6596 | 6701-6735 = -0.6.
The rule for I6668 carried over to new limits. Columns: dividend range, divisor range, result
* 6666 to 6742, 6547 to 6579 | 0.89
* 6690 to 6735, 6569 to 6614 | 0.87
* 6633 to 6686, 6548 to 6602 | 0.94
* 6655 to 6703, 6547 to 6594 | 0.91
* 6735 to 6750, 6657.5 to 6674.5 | 0.90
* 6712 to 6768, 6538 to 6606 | 0.83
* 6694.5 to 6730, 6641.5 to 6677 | 0.92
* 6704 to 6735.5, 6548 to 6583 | 0.86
